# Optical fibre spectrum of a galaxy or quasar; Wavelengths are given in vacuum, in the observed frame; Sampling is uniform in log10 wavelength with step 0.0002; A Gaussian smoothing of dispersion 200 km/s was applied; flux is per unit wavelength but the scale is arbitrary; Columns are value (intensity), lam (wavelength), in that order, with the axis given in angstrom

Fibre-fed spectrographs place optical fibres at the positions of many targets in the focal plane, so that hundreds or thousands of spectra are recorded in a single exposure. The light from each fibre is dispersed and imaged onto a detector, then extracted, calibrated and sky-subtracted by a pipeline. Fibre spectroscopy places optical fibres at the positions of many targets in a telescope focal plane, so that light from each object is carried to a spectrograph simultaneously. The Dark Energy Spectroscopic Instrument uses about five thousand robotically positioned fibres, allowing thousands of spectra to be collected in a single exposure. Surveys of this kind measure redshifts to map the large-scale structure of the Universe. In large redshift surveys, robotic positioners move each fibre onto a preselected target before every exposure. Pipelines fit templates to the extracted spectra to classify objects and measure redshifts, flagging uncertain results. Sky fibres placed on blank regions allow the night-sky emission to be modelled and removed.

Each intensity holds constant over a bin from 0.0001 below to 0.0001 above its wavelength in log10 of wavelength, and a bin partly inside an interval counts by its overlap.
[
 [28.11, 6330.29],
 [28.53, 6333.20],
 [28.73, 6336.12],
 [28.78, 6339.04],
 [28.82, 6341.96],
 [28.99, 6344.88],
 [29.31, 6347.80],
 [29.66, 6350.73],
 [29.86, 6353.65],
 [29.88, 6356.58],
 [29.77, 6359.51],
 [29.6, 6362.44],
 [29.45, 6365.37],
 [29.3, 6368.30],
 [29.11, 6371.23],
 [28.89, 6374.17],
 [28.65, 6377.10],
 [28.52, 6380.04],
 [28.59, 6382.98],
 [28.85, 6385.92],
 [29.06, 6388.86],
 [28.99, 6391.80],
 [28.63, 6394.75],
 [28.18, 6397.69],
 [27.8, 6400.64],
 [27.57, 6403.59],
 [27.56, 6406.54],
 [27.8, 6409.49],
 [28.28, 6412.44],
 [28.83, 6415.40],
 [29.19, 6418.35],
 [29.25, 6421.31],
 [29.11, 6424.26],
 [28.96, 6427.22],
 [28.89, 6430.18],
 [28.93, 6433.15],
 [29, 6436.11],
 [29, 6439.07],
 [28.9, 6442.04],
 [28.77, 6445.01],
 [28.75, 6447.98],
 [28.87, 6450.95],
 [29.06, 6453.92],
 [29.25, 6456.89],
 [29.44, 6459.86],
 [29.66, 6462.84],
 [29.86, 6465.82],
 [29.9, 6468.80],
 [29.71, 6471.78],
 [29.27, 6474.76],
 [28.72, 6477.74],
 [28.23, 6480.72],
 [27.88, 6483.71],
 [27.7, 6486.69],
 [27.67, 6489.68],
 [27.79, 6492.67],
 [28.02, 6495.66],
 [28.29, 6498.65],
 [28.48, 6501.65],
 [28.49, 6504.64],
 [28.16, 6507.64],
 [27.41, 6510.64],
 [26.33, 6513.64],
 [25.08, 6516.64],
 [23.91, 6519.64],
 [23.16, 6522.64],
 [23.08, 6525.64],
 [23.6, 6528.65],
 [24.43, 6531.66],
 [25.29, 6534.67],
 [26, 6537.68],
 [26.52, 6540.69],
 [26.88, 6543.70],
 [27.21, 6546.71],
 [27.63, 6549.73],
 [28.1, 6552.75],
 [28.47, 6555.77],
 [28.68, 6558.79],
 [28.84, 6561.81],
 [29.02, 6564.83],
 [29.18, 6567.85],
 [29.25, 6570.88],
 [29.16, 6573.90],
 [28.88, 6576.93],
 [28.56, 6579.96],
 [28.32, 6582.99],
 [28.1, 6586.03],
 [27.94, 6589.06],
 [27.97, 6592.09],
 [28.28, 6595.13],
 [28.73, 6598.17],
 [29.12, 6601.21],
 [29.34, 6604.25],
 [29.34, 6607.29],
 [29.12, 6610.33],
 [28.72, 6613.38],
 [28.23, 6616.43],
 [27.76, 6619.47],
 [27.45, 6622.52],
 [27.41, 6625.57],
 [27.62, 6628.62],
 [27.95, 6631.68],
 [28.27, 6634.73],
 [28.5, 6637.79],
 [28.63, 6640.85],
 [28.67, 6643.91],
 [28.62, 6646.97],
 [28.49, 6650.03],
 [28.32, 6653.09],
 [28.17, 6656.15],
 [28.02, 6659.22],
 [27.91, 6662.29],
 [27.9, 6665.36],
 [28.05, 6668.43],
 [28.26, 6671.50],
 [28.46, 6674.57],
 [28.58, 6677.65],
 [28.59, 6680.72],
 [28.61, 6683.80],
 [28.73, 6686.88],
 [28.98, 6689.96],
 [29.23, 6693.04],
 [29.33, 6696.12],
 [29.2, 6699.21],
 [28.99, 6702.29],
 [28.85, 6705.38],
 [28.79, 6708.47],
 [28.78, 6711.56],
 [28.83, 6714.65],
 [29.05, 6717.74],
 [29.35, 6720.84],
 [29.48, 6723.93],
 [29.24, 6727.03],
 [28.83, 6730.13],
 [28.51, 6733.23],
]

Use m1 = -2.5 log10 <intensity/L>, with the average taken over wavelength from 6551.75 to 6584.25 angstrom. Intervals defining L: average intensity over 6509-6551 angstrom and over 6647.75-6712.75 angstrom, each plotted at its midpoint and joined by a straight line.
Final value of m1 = -0.10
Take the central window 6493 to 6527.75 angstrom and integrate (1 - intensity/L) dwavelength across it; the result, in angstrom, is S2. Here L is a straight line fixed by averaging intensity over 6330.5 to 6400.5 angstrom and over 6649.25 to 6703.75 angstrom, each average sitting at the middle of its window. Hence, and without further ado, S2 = 2.9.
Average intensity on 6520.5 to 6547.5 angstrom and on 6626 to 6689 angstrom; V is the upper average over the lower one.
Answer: 1.1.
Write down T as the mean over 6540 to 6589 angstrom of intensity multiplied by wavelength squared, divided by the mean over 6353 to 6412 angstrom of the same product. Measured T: 1.0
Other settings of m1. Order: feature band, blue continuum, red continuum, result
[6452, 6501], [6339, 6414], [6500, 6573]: -0.05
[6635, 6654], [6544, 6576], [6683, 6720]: 0.01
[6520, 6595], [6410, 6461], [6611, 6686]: 0.05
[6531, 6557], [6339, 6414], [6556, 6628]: 0.07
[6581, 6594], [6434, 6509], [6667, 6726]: 0.03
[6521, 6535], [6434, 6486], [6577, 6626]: 0.21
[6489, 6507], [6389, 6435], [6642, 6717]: 0.02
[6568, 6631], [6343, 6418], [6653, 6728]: 0.01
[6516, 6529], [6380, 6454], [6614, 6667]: 0.20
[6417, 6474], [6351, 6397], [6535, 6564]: -0.03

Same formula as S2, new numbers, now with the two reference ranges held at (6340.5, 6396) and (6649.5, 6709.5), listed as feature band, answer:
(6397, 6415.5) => 0.73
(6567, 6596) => 0.20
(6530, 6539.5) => 1.18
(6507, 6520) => 1.19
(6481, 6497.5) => 0.61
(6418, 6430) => -0.02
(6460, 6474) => -0.36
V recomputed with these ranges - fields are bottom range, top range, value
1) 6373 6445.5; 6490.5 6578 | 0.95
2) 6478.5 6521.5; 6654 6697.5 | 1.04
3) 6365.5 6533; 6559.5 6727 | 1.02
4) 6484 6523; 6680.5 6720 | 1.07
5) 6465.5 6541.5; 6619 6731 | 1.06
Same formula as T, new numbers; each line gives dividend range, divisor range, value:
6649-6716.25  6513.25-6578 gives 1.11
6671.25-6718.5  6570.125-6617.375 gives 1.04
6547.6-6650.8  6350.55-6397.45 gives 1.05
